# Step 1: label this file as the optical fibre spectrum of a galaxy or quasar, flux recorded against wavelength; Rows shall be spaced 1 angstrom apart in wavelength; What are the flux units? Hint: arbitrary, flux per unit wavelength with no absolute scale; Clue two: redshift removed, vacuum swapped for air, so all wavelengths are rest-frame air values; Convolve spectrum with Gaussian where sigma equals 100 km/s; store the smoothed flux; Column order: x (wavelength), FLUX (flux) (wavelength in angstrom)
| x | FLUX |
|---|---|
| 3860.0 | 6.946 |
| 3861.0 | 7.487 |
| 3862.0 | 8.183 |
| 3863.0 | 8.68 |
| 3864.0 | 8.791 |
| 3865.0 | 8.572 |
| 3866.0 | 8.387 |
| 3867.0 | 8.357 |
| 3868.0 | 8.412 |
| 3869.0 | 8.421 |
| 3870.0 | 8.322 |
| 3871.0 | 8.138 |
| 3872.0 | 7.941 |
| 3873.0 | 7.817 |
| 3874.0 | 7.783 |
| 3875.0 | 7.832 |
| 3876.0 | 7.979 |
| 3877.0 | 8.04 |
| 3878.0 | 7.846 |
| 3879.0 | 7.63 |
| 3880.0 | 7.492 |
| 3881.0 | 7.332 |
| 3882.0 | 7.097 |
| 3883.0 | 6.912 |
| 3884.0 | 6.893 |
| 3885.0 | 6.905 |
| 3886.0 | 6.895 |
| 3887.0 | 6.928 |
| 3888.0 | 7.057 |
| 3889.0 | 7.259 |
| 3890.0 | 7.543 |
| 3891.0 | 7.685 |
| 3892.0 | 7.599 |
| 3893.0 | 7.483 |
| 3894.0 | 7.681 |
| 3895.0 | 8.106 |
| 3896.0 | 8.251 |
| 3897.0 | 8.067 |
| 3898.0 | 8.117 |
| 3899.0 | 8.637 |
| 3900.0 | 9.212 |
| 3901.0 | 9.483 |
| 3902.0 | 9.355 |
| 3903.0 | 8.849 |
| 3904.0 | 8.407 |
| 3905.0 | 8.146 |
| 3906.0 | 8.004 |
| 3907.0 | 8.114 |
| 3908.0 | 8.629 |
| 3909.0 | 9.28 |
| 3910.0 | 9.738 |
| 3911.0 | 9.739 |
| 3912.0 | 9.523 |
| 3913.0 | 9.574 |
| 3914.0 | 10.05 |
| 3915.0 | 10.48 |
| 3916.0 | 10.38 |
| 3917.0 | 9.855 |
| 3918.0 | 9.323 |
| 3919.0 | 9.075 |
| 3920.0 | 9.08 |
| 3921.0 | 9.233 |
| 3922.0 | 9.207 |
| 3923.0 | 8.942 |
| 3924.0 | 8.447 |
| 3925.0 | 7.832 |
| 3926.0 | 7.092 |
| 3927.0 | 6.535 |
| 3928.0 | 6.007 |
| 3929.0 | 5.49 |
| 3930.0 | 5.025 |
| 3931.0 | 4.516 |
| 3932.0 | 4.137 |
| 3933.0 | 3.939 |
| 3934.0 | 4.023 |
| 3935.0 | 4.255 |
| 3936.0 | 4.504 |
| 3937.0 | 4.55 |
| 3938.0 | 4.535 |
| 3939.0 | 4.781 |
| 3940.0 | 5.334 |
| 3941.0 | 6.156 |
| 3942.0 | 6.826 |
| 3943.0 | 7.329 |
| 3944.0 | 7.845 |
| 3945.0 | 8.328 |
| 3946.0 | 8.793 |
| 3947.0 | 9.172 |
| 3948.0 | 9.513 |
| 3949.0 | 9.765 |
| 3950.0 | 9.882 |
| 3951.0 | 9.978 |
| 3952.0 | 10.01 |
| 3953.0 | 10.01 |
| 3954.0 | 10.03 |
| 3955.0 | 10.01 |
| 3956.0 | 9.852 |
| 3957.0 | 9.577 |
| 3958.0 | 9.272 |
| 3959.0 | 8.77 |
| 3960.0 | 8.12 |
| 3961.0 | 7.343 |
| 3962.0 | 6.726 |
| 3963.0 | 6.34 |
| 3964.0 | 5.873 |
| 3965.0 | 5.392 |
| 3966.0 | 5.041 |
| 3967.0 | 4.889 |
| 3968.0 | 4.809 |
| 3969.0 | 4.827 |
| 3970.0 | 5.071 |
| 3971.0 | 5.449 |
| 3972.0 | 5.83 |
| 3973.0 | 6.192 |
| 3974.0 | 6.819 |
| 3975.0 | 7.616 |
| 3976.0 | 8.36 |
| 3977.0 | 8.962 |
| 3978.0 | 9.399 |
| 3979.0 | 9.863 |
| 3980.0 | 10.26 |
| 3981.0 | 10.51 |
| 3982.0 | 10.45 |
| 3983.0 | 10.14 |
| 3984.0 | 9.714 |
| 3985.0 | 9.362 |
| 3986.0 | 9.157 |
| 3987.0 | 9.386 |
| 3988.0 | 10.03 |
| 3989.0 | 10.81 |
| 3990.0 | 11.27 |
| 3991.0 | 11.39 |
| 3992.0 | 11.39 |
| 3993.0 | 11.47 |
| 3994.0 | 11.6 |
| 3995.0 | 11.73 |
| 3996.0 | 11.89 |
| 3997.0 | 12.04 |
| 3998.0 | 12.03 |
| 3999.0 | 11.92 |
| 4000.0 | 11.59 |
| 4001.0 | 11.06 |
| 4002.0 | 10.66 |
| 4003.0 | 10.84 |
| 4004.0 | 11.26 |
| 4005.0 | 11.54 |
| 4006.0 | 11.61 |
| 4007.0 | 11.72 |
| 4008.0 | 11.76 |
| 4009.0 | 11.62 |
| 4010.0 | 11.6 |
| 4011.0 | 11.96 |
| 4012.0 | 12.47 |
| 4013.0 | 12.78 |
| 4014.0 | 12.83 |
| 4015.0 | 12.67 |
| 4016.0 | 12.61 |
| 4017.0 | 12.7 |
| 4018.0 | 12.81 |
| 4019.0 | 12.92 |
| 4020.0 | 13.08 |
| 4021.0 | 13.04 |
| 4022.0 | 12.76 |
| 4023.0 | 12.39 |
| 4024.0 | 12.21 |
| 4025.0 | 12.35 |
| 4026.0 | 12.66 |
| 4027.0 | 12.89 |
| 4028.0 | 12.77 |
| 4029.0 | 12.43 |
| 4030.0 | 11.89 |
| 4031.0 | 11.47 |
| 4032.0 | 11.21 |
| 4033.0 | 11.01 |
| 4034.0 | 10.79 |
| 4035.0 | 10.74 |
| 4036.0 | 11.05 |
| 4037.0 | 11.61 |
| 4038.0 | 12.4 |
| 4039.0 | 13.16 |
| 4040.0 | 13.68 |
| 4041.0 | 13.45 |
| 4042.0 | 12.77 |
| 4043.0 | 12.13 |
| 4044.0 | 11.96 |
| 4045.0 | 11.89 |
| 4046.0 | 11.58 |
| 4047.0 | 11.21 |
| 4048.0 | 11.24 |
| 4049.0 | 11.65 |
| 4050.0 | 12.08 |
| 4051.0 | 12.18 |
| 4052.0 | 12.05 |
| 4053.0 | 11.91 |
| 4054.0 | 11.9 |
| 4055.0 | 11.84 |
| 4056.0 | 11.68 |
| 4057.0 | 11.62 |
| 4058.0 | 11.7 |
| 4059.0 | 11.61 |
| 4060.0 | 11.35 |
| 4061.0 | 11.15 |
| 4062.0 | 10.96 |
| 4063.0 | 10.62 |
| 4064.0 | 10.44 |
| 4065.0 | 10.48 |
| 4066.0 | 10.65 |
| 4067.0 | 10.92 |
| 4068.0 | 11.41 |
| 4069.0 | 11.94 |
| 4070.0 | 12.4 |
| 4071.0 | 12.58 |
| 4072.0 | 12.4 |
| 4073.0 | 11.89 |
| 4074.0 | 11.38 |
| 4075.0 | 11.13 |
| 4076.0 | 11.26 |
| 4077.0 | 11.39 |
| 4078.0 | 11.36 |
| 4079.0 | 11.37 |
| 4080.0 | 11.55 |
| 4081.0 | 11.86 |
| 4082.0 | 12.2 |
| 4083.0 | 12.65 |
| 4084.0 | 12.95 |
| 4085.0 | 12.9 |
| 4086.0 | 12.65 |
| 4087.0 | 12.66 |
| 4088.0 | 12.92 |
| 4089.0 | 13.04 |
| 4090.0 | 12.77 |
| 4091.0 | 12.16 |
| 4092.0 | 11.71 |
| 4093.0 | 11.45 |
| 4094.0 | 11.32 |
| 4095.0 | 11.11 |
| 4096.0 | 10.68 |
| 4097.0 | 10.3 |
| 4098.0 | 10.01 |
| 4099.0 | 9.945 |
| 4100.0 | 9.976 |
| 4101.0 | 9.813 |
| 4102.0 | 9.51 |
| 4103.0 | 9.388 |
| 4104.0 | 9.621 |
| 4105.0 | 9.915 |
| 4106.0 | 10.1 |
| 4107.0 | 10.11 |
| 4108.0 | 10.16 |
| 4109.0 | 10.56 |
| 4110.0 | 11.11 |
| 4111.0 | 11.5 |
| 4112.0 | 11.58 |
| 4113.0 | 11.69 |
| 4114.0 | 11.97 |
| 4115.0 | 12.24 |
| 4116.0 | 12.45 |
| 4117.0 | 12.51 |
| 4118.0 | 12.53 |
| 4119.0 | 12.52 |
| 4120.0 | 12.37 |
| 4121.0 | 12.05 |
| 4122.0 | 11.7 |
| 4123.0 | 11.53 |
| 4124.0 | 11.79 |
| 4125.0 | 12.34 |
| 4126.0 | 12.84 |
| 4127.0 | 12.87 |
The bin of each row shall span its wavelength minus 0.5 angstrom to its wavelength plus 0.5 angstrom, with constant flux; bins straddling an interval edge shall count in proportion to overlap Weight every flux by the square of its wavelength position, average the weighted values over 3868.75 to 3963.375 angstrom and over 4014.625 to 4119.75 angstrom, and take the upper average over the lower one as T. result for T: 1.60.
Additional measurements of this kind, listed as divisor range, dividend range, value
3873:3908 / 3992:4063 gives 1.63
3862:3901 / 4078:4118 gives 1.61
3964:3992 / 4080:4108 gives 1.45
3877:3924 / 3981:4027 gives 1.46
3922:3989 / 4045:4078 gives 1.62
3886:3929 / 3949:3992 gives 1.03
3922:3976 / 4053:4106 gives 1.74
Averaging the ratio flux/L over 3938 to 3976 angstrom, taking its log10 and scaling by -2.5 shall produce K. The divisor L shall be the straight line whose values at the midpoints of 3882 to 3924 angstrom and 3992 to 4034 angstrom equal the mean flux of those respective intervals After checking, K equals 0.34 mag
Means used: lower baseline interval 8.51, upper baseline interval 12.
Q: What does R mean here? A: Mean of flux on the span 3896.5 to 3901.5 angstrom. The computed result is 8.7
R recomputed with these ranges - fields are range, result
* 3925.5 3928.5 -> 6.54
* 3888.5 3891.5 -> 7.5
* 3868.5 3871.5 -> 8.29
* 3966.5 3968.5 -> 4.85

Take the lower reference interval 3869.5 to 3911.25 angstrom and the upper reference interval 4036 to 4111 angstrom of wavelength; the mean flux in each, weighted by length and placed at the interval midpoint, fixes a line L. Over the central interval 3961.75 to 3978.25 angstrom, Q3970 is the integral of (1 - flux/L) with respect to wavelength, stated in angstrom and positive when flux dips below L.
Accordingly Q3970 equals 5.64 angstrom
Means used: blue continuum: 7.99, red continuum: 11.5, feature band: 6.28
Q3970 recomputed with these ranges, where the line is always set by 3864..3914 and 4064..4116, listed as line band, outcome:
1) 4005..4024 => -4.19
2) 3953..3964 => 0.83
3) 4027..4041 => -2.01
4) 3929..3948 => 6.54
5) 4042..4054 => -1.32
